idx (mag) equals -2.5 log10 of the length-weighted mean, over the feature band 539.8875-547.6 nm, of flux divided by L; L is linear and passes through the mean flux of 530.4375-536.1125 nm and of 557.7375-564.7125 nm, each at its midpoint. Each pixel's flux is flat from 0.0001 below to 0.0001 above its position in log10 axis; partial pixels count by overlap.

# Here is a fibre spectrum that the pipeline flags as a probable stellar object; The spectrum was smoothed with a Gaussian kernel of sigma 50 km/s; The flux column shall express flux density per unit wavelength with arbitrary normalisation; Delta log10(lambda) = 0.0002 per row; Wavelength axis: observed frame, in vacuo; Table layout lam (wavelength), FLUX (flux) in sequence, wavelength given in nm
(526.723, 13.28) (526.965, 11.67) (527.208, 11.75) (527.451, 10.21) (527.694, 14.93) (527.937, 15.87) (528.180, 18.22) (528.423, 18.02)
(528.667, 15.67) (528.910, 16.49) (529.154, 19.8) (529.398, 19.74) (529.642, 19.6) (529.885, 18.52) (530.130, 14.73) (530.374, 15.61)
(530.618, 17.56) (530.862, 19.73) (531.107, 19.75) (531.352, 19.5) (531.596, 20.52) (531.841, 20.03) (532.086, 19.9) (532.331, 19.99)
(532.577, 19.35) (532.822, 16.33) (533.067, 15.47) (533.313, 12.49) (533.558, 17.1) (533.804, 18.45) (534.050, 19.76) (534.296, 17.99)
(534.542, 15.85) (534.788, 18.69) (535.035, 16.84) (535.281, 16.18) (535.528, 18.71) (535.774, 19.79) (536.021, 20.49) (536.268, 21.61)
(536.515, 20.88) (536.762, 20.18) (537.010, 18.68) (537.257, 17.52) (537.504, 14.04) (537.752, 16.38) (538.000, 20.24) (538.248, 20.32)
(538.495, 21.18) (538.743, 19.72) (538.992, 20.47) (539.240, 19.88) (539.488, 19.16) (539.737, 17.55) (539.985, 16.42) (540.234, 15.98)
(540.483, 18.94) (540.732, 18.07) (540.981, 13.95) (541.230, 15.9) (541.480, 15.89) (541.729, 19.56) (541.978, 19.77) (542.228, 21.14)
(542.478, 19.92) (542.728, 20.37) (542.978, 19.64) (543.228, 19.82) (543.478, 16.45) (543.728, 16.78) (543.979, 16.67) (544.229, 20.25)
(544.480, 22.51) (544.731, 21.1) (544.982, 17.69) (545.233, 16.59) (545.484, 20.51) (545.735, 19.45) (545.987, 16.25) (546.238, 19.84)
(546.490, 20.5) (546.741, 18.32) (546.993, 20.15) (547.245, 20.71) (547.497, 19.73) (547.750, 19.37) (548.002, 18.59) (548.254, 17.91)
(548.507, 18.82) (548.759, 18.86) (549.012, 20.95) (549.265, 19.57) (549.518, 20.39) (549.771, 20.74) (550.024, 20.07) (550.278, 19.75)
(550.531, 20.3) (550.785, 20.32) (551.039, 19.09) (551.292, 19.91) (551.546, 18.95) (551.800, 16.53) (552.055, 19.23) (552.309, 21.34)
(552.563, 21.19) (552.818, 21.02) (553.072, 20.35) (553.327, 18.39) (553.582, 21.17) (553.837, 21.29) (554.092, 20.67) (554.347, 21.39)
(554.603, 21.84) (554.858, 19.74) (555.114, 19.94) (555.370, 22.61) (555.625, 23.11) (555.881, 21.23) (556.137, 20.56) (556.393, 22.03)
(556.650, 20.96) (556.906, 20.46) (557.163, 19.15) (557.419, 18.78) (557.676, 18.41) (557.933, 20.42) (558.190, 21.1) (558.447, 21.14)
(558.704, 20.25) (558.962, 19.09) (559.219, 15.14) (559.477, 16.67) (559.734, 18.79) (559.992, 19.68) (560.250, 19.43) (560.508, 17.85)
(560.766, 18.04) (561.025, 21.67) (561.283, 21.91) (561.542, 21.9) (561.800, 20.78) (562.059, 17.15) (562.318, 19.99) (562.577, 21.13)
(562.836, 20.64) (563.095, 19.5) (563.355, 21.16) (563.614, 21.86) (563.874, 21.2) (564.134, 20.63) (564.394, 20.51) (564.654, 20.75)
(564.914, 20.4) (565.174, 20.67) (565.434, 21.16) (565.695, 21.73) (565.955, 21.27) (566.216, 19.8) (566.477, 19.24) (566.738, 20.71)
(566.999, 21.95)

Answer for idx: 0.01 mag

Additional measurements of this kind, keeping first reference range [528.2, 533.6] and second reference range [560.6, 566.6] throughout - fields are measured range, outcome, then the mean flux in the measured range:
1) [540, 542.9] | 0.04 mag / 18.1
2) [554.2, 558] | -0.04 mag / 20.7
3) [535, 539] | -0.03 mag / 19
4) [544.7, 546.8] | 0.02 mag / 18.8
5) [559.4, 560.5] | 0.09 mag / 18.7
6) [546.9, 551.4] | -0.02 mag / 19.7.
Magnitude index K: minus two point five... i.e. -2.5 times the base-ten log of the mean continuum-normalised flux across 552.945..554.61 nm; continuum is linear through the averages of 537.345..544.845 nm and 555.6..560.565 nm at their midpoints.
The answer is -0.07 mag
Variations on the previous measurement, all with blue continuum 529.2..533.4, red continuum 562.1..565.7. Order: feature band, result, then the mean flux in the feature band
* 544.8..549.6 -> 0.01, 19.2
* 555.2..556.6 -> -0.09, 21.8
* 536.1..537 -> -0.11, 20.6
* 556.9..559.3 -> 0.05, 19.4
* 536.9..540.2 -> 0.02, 18.5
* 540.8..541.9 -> 0.15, 16.6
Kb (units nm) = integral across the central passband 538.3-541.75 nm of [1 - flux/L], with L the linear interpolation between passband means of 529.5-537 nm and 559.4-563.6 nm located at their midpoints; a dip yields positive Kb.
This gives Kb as 0.128 nm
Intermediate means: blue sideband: 18.4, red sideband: 19.9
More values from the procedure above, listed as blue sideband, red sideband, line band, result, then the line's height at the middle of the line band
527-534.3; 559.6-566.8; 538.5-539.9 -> -0.099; 18.1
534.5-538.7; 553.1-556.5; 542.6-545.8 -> 0.107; 19.7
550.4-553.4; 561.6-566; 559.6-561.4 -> 0.069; 20.4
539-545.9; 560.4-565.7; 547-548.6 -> -0.019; 19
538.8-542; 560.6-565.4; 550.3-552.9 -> -0.083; 19.2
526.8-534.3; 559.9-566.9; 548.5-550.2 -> -0.084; 19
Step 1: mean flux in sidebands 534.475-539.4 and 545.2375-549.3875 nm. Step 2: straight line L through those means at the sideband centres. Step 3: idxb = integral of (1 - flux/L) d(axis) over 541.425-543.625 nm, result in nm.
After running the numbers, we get -0.02 nm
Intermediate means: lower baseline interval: 18.9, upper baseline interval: 19.3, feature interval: 19.3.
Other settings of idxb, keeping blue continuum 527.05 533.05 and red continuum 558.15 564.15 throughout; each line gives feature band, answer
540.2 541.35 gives 0.106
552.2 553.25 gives -0.090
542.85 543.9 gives 0.022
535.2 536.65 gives -0.143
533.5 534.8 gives -0.010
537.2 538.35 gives 0.027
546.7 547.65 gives -0.053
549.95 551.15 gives -0.055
